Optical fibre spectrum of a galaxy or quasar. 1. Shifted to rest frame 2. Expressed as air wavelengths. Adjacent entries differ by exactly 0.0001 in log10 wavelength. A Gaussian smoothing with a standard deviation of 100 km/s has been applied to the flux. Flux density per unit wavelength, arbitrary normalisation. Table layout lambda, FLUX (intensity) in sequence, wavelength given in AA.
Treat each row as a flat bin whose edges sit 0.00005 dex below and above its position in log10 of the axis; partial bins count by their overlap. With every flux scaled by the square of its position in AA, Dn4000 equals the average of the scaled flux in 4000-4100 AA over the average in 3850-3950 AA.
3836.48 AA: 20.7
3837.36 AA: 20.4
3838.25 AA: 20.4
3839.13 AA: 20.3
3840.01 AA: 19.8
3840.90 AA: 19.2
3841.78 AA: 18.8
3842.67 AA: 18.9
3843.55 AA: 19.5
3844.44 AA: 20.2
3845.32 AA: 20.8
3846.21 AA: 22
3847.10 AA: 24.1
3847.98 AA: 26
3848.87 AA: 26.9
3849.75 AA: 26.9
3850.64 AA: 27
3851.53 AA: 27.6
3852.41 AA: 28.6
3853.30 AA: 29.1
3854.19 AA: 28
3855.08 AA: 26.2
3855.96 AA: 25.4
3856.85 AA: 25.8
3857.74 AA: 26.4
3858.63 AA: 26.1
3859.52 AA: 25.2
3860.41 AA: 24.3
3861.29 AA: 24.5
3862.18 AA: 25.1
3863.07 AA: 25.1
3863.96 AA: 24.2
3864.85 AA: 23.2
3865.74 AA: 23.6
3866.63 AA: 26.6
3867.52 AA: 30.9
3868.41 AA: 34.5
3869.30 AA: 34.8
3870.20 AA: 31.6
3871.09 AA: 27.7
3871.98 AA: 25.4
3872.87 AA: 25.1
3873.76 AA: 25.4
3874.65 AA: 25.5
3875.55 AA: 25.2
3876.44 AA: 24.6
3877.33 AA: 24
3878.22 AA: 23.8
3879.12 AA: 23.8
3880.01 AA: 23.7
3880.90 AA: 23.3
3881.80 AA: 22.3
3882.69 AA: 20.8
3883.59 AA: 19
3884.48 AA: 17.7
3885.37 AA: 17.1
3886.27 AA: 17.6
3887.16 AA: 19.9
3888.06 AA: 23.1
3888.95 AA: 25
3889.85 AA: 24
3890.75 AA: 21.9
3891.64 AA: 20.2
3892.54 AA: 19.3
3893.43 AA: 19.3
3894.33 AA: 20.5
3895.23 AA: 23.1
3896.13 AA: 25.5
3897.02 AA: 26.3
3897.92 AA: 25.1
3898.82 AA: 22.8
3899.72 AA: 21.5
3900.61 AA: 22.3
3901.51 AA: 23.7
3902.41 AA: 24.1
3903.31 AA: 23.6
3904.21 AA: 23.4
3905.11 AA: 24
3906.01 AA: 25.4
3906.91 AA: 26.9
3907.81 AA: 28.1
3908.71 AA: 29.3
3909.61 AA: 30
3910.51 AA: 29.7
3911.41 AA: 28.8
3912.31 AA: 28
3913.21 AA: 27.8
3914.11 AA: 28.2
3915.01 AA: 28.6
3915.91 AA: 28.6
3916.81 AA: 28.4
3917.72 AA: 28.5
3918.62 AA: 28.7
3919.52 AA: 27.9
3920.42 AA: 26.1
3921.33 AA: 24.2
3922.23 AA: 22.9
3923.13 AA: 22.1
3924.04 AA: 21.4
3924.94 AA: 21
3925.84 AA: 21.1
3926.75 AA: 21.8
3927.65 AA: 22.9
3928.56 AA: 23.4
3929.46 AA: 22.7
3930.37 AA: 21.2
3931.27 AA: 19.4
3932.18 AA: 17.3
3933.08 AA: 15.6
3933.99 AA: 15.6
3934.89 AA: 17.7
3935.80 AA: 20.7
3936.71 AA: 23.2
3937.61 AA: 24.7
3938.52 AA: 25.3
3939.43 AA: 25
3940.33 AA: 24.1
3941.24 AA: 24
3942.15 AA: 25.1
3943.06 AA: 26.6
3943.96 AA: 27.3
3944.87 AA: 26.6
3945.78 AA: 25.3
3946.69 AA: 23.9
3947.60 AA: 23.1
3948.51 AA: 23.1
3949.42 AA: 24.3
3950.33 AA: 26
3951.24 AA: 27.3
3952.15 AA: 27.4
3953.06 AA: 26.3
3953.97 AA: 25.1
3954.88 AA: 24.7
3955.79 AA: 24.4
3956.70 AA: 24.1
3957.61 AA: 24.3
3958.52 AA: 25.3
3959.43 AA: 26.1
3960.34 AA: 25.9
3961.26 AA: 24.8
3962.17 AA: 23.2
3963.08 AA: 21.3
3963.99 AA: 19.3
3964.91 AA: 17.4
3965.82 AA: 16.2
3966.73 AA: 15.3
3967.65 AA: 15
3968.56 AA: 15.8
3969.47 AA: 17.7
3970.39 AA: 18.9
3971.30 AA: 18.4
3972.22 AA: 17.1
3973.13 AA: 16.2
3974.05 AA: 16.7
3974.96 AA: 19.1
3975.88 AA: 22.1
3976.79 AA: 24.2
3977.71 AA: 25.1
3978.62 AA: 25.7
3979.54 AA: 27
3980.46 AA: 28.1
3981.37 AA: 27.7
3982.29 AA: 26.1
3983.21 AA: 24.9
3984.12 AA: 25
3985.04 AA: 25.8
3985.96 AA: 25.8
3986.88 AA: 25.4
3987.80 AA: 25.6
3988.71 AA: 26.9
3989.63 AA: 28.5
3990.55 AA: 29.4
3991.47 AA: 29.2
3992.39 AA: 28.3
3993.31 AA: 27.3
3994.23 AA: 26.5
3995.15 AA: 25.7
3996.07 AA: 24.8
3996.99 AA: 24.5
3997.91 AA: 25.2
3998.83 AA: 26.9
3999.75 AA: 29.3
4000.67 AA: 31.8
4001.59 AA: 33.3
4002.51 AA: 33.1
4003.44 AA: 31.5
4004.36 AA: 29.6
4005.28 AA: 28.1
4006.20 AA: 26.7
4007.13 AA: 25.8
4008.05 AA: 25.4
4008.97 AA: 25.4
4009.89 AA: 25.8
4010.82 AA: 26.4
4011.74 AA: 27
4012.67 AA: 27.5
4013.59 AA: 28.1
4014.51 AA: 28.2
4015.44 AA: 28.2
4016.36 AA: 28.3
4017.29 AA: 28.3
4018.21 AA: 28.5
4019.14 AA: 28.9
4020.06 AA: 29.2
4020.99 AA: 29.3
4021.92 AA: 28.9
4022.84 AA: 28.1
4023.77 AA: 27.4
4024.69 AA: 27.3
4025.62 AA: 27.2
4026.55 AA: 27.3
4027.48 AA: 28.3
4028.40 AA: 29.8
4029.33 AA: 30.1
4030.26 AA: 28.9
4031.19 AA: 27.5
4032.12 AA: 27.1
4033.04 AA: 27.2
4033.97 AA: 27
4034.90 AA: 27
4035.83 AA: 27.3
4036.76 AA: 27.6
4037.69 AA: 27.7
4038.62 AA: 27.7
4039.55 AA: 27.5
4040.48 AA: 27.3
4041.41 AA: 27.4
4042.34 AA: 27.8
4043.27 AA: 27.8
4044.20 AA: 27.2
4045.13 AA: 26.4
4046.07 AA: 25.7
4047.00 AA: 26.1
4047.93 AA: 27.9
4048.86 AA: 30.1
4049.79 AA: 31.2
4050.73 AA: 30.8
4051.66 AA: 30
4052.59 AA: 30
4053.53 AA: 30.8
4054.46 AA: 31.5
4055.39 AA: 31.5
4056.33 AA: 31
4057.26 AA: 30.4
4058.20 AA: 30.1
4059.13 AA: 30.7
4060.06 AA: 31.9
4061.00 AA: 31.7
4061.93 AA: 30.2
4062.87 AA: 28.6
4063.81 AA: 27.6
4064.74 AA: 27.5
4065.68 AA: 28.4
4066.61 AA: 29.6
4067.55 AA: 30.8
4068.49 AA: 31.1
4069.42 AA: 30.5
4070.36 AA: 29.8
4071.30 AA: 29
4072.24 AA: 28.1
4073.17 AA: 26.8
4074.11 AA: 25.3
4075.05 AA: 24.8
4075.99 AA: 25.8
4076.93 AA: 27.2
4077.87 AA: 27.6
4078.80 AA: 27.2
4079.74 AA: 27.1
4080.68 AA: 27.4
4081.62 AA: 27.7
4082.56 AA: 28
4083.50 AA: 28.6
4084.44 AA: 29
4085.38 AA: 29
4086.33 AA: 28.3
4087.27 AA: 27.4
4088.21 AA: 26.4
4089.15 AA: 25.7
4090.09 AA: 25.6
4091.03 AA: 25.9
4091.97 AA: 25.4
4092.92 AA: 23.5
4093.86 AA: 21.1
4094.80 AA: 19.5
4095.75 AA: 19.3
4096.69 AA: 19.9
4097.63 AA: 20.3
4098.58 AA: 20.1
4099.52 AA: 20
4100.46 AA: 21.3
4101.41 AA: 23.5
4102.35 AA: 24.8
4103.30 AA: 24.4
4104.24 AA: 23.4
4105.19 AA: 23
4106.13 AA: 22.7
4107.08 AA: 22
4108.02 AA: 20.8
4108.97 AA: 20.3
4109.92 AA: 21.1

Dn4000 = 1.22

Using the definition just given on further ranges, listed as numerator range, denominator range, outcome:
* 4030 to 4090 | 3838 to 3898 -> 1.30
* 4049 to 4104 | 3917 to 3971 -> 1.27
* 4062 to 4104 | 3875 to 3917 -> 1.19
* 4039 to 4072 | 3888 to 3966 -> 1.30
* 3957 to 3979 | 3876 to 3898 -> 0.97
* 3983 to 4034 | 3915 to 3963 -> 1.20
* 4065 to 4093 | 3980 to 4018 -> 1.05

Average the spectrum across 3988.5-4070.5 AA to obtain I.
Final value 28.5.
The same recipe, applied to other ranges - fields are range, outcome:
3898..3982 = 23.5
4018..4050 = 27.9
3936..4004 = 24.5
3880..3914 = 23.6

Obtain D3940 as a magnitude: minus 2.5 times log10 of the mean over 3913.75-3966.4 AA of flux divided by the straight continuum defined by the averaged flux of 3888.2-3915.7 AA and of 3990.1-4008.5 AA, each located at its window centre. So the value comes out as 0.11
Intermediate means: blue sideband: 24.9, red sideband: 28.1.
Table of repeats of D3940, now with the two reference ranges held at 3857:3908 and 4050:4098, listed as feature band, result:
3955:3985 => 0.18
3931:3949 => 0.11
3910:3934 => 0.02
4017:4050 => -0.04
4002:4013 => -0.05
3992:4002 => -0.05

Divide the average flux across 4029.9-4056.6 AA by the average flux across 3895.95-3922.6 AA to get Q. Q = 1.08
